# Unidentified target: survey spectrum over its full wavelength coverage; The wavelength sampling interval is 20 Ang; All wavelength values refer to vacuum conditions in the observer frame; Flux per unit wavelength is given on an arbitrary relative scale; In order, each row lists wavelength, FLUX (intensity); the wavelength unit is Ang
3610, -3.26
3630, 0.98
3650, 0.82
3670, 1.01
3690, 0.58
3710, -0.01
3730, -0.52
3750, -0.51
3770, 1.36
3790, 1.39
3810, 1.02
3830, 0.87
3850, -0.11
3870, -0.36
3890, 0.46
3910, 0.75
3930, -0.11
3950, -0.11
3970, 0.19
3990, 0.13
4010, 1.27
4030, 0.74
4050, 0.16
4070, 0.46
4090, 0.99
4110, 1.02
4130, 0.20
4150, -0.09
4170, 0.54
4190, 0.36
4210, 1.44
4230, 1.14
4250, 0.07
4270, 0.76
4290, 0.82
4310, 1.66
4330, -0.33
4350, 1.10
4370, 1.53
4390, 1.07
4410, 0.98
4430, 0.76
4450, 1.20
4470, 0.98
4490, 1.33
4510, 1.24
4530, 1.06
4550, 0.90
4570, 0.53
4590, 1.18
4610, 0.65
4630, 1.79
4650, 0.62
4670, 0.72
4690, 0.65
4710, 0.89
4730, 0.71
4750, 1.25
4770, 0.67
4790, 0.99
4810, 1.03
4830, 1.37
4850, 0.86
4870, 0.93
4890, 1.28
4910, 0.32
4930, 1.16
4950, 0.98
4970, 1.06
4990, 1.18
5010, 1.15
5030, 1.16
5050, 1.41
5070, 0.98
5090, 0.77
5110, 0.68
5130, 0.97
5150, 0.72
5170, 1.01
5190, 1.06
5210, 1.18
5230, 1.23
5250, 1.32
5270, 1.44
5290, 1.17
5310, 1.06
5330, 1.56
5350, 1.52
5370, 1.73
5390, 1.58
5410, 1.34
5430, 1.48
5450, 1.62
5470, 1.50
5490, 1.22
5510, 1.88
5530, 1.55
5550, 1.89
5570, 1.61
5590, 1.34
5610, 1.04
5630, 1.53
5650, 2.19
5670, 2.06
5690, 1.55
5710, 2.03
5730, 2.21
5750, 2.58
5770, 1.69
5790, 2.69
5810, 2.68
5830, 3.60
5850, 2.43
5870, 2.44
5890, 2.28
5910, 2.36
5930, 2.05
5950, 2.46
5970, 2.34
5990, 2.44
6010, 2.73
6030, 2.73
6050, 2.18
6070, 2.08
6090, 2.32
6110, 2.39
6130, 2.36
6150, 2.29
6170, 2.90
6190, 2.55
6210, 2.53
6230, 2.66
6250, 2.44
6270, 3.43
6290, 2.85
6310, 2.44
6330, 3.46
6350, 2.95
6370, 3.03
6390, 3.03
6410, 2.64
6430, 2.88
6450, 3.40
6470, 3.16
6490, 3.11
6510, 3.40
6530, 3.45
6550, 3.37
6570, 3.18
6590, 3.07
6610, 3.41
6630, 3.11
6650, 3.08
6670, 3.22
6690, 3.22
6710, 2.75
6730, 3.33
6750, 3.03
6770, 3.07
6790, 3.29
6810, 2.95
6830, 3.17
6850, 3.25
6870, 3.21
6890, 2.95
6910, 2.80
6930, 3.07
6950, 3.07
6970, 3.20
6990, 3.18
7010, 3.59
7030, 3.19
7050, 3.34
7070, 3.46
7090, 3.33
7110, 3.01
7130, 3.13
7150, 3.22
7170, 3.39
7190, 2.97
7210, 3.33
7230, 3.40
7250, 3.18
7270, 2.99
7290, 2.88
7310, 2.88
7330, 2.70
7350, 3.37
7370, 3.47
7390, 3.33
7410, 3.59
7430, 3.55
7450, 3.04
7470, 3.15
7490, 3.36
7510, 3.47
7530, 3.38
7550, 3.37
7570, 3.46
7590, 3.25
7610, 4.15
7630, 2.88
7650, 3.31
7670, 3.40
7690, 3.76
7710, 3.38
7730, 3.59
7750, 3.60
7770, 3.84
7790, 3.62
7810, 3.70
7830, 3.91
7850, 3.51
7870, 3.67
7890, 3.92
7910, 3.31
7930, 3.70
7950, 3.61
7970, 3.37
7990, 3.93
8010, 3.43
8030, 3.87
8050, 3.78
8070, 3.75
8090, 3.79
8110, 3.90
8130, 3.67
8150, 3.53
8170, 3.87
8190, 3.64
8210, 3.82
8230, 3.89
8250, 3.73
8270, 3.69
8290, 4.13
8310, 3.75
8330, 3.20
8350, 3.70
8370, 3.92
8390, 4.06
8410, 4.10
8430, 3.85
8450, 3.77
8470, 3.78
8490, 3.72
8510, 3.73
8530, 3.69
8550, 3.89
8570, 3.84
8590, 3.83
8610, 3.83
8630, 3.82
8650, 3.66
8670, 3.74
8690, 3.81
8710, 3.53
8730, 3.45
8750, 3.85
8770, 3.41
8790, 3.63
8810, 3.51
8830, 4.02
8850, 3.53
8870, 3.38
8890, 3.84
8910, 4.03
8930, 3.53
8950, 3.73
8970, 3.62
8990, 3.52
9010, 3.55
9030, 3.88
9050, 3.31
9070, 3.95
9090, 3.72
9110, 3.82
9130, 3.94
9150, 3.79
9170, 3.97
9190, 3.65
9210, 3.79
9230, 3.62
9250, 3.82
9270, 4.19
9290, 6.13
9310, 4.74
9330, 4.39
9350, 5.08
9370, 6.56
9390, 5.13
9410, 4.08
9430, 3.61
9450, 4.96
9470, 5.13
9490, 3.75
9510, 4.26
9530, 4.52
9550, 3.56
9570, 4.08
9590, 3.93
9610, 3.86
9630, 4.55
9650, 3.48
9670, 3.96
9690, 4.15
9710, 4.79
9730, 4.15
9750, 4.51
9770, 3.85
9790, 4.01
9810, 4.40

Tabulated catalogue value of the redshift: 0.41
